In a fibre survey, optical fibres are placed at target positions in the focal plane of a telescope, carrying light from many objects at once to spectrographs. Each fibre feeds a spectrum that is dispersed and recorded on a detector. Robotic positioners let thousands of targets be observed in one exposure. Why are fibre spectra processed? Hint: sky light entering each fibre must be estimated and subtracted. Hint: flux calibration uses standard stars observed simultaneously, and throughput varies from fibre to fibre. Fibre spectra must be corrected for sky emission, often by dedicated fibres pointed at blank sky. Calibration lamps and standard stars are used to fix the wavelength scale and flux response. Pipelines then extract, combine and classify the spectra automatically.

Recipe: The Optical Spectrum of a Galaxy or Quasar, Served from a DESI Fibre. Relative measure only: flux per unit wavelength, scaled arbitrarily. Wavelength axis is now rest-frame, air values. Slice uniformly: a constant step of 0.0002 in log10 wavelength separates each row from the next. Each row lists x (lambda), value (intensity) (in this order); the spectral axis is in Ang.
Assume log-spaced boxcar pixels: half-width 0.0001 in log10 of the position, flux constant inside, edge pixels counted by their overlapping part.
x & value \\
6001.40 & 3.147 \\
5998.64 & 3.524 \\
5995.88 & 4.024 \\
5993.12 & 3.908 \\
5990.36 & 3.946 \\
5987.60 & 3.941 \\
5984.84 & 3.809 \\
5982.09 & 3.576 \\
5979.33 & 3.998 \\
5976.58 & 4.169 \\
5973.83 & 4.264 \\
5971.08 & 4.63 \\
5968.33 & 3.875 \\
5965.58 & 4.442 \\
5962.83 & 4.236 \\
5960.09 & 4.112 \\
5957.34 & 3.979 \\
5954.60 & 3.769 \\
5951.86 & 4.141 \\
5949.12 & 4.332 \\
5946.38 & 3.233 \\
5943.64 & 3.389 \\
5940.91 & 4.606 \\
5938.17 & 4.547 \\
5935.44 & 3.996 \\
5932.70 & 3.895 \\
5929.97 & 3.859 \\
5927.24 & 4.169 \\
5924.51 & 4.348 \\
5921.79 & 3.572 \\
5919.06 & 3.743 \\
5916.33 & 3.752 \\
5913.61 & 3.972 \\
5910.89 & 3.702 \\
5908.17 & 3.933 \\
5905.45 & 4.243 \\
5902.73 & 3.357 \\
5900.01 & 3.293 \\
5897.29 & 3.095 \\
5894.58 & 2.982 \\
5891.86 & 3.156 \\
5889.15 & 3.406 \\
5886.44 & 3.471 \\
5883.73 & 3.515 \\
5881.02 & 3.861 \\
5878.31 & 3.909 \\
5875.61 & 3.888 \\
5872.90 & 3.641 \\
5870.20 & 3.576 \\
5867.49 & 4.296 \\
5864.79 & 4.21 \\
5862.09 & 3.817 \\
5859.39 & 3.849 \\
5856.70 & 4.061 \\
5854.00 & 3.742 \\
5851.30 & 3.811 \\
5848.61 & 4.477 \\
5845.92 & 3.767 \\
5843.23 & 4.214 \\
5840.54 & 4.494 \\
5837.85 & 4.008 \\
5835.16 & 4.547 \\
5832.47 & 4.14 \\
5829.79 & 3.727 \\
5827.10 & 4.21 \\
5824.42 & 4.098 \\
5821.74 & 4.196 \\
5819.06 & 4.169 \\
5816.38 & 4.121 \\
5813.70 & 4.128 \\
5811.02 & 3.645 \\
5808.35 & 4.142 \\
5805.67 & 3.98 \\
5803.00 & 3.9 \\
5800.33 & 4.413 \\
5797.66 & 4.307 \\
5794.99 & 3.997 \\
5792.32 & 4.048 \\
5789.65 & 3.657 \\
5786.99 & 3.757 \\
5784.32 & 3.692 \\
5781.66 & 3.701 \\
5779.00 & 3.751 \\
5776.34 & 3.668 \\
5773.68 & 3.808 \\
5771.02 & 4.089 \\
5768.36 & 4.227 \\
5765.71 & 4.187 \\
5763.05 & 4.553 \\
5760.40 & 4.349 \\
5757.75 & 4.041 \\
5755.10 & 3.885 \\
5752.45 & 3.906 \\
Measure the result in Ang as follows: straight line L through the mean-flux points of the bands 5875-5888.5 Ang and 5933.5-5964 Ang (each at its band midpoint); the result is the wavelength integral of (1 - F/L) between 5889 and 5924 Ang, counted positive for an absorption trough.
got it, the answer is 2.3 Ang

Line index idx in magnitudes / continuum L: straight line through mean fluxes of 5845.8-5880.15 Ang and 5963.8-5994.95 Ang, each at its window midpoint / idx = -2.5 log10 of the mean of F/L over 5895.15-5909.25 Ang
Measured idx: 0.12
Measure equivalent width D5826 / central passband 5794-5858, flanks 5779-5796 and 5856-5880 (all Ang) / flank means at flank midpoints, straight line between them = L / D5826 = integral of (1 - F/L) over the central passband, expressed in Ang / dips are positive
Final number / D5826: -4.0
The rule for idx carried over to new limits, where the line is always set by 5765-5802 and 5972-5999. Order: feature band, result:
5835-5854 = -0.051 mag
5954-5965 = -0.035 mag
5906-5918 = 0.022 mag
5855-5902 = 0.086 mag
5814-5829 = -0.052 mag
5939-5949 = 0.024 mag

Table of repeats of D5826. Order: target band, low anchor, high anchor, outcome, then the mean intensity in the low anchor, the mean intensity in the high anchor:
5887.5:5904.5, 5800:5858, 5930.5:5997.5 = 3.41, 4.08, 4.03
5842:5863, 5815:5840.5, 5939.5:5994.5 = 0.81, 4.15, 4.02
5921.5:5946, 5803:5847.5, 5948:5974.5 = 0.75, 4.1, 4.17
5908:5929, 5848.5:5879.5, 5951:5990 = 0.51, 3.92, 4.06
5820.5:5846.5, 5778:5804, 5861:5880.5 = -1.57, 3.93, 3.9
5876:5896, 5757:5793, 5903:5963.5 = 2.39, 3.96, 3.96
